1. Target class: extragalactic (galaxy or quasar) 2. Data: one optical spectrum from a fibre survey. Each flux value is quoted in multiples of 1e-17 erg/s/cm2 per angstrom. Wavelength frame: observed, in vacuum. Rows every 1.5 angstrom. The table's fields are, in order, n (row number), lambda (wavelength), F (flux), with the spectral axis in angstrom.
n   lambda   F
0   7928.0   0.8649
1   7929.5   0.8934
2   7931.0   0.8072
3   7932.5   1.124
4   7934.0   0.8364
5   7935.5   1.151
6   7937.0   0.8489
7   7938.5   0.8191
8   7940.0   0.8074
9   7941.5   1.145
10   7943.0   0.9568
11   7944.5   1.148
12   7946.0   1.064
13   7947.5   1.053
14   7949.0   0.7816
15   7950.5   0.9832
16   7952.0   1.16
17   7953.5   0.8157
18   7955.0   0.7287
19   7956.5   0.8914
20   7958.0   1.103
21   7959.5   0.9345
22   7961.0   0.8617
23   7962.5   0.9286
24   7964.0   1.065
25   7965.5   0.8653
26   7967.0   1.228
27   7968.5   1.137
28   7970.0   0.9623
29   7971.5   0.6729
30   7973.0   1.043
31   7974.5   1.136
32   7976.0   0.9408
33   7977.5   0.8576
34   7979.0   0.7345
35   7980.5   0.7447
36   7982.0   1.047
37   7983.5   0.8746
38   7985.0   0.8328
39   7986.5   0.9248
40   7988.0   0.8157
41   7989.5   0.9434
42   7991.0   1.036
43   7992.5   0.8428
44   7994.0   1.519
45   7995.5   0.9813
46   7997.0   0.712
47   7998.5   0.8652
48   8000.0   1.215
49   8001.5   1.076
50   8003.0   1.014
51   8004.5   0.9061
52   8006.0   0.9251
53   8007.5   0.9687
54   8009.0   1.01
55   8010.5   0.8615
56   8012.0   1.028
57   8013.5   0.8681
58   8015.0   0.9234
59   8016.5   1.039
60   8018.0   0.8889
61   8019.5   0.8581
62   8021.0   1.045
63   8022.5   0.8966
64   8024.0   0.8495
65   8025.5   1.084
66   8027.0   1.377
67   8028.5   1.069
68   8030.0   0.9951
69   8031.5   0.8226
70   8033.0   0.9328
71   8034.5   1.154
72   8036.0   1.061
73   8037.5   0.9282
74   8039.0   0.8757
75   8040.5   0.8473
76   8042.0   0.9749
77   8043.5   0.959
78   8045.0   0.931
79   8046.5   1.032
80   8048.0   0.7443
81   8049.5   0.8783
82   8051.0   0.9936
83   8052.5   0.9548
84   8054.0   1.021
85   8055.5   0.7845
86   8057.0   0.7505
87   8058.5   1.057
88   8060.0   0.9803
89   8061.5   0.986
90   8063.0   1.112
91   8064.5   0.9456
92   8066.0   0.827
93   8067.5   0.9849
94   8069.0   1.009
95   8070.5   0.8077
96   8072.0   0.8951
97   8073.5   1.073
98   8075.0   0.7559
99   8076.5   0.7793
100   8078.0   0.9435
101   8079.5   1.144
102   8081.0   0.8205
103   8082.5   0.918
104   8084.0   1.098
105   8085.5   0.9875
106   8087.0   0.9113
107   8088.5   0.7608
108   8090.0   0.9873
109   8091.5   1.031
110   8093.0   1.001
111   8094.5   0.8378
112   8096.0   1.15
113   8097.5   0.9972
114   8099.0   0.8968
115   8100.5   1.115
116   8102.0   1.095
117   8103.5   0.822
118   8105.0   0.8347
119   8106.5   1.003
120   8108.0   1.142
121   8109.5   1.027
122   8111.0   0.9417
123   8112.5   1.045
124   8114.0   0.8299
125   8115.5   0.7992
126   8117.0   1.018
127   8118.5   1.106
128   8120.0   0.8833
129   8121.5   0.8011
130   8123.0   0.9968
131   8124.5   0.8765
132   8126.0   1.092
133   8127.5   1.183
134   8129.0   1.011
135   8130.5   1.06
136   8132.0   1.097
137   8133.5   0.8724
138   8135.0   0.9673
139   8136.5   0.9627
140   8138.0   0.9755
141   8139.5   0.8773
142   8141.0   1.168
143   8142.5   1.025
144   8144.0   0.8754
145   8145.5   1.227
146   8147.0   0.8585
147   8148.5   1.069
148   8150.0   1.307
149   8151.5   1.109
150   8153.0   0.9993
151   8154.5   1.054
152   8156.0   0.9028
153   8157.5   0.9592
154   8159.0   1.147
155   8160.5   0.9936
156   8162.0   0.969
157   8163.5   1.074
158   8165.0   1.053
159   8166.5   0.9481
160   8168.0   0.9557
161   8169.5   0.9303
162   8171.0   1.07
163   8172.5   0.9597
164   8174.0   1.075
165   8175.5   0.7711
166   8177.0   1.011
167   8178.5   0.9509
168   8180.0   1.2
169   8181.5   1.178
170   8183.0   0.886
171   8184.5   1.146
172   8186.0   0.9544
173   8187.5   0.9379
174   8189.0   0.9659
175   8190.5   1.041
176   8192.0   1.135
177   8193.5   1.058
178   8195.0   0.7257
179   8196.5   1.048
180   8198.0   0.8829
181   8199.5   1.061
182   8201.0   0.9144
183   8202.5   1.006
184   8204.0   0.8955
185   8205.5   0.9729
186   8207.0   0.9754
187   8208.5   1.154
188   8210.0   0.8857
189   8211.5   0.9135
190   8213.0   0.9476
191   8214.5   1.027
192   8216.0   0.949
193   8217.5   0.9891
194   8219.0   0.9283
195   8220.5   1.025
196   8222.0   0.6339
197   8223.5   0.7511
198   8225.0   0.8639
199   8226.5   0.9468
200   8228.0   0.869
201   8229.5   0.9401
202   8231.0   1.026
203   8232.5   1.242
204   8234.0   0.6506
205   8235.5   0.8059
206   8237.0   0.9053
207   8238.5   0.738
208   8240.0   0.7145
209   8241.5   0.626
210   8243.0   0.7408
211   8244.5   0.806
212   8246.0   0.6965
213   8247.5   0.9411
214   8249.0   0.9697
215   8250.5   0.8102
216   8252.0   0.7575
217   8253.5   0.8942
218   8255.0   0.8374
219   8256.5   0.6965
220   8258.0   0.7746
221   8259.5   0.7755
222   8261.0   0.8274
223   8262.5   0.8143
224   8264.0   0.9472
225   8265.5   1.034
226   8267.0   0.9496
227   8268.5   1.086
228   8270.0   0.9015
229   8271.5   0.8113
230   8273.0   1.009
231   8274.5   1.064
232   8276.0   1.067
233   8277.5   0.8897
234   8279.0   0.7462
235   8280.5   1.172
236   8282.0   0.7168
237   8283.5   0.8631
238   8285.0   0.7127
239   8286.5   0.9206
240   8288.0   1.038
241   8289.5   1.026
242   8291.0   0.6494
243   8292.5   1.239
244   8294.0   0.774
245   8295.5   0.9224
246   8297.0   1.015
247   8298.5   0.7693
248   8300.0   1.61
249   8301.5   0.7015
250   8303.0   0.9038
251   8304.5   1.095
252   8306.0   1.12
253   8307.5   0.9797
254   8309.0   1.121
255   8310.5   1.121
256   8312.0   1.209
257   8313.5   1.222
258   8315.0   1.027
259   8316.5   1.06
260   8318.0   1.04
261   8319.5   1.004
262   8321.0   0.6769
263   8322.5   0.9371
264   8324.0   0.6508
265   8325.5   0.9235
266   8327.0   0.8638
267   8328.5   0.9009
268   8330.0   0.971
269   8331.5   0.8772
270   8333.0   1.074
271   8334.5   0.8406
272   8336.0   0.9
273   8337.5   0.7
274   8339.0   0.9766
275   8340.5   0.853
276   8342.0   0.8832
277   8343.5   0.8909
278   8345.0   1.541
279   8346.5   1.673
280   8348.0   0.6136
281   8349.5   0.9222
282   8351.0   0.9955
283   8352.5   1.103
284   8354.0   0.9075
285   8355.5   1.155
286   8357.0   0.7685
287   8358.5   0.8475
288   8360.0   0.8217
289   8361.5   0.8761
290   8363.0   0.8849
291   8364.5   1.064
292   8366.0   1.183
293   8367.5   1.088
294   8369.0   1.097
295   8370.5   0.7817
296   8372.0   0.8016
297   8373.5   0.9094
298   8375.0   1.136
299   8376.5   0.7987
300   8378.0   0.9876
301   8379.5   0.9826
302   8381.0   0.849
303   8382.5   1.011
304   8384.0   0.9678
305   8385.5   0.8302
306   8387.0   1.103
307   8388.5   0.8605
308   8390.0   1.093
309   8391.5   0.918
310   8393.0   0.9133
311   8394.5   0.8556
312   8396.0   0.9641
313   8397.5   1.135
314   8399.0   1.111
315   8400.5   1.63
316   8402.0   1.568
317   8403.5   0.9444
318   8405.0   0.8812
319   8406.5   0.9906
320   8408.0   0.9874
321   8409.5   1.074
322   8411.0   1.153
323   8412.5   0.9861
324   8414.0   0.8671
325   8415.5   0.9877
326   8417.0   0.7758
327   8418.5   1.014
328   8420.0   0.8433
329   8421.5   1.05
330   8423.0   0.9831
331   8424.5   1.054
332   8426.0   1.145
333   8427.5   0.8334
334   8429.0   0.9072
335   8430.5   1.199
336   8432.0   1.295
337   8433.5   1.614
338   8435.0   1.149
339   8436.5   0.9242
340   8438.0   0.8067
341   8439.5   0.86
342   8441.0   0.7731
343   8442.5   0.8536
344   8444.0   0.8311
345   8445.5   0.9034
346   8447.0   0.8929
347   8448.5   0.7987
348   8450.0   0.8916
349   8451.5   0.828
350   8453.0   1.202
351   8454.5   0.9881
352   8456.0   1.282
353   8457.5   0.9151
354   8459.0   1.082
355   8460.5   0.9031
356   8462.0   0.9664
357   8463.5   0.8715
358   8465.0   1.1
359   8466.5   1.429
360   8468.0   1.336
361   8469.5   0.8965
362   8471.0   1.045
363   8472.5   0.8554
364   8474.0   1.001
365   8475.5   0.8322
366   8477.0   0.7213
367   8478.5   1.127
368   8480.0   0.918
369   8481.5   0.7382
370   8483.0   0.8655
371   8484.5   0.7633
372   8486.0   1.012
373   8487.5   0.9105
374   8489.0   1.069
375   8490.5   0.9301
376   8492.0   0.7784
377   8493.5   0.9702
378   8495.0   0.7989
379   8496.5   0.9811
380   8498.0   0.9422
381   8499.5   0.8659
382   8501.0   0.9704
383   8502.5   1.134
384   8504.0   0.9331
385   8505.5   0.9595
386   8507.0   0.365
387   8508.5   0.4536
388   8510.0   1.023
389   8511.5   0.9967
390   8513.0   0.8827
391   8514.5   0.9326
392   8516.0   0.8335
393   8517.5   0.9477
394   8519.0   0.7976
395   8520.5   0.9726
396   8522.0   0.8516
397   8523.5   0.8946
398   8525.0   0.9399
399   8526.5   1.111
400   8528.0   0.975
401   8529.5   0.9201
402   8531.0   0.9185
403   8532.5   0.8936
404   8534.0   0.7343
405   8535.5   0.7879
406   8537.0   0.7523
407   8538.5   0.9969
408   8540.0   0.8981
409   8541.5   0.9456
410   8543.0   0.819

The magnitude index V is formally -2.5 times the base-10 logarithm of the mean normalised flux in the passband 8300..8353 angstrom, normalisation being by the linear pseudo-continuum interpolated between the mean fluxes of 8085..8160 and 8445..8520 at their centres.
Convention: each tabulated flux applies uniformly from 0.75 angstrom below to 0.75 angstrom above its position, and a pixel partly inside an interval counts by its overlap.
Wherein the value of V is -0.034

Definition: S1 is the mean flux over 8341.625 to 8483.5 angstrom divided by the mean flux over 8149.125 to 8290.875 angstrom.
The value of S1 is 1.07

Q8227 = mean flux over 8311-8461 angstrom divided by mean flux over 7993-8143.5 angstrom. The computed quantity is 1.0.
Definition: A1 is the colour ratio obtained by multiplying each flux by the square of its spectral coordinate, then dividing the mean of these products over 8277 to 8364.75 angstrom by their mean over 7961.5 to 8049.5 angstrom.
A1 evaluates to 1.1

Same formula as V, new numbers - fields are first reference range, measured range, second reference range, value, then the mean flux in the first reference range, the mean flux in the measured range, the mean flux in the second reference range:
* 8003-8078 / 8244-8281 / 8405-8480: 0.10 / 0.949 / 0.89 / 0.995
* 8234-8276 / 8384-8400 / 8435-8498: -0.09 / 0.85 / 0.988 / 0.945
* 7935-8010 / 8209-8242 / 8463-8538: 0.06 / 0.961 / 0.885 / 0.915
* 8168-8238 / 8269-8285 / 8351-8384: 0.05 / 0.96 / 0.917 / 0.956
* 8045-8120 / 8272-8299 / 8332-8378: 0.05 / 0.951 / 0.922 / 0.969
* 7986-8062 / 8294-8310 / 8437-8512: -0.08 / 0.965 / 1.01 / 0.927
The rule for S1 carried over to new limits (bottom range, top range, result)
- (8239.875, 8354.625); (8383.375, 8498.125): 1.06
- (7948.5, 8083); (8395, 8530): 1.02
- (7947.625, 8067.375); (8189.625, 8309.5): 0.96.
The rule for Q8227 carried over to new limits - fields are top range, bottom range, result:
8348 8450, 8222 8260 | 1.19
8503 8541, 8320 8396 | 0.92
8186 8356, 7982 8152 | 0.96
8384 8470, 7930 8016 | 1.06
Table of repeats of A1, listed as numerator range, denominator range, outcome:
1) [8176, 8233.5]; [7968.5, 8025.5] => 1.08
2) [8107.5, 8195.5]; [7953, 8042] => 1.09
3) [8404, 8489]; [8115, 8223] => 1.06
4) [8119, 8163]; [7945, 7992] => 1.12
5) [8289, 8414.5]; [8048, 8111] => 1.11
